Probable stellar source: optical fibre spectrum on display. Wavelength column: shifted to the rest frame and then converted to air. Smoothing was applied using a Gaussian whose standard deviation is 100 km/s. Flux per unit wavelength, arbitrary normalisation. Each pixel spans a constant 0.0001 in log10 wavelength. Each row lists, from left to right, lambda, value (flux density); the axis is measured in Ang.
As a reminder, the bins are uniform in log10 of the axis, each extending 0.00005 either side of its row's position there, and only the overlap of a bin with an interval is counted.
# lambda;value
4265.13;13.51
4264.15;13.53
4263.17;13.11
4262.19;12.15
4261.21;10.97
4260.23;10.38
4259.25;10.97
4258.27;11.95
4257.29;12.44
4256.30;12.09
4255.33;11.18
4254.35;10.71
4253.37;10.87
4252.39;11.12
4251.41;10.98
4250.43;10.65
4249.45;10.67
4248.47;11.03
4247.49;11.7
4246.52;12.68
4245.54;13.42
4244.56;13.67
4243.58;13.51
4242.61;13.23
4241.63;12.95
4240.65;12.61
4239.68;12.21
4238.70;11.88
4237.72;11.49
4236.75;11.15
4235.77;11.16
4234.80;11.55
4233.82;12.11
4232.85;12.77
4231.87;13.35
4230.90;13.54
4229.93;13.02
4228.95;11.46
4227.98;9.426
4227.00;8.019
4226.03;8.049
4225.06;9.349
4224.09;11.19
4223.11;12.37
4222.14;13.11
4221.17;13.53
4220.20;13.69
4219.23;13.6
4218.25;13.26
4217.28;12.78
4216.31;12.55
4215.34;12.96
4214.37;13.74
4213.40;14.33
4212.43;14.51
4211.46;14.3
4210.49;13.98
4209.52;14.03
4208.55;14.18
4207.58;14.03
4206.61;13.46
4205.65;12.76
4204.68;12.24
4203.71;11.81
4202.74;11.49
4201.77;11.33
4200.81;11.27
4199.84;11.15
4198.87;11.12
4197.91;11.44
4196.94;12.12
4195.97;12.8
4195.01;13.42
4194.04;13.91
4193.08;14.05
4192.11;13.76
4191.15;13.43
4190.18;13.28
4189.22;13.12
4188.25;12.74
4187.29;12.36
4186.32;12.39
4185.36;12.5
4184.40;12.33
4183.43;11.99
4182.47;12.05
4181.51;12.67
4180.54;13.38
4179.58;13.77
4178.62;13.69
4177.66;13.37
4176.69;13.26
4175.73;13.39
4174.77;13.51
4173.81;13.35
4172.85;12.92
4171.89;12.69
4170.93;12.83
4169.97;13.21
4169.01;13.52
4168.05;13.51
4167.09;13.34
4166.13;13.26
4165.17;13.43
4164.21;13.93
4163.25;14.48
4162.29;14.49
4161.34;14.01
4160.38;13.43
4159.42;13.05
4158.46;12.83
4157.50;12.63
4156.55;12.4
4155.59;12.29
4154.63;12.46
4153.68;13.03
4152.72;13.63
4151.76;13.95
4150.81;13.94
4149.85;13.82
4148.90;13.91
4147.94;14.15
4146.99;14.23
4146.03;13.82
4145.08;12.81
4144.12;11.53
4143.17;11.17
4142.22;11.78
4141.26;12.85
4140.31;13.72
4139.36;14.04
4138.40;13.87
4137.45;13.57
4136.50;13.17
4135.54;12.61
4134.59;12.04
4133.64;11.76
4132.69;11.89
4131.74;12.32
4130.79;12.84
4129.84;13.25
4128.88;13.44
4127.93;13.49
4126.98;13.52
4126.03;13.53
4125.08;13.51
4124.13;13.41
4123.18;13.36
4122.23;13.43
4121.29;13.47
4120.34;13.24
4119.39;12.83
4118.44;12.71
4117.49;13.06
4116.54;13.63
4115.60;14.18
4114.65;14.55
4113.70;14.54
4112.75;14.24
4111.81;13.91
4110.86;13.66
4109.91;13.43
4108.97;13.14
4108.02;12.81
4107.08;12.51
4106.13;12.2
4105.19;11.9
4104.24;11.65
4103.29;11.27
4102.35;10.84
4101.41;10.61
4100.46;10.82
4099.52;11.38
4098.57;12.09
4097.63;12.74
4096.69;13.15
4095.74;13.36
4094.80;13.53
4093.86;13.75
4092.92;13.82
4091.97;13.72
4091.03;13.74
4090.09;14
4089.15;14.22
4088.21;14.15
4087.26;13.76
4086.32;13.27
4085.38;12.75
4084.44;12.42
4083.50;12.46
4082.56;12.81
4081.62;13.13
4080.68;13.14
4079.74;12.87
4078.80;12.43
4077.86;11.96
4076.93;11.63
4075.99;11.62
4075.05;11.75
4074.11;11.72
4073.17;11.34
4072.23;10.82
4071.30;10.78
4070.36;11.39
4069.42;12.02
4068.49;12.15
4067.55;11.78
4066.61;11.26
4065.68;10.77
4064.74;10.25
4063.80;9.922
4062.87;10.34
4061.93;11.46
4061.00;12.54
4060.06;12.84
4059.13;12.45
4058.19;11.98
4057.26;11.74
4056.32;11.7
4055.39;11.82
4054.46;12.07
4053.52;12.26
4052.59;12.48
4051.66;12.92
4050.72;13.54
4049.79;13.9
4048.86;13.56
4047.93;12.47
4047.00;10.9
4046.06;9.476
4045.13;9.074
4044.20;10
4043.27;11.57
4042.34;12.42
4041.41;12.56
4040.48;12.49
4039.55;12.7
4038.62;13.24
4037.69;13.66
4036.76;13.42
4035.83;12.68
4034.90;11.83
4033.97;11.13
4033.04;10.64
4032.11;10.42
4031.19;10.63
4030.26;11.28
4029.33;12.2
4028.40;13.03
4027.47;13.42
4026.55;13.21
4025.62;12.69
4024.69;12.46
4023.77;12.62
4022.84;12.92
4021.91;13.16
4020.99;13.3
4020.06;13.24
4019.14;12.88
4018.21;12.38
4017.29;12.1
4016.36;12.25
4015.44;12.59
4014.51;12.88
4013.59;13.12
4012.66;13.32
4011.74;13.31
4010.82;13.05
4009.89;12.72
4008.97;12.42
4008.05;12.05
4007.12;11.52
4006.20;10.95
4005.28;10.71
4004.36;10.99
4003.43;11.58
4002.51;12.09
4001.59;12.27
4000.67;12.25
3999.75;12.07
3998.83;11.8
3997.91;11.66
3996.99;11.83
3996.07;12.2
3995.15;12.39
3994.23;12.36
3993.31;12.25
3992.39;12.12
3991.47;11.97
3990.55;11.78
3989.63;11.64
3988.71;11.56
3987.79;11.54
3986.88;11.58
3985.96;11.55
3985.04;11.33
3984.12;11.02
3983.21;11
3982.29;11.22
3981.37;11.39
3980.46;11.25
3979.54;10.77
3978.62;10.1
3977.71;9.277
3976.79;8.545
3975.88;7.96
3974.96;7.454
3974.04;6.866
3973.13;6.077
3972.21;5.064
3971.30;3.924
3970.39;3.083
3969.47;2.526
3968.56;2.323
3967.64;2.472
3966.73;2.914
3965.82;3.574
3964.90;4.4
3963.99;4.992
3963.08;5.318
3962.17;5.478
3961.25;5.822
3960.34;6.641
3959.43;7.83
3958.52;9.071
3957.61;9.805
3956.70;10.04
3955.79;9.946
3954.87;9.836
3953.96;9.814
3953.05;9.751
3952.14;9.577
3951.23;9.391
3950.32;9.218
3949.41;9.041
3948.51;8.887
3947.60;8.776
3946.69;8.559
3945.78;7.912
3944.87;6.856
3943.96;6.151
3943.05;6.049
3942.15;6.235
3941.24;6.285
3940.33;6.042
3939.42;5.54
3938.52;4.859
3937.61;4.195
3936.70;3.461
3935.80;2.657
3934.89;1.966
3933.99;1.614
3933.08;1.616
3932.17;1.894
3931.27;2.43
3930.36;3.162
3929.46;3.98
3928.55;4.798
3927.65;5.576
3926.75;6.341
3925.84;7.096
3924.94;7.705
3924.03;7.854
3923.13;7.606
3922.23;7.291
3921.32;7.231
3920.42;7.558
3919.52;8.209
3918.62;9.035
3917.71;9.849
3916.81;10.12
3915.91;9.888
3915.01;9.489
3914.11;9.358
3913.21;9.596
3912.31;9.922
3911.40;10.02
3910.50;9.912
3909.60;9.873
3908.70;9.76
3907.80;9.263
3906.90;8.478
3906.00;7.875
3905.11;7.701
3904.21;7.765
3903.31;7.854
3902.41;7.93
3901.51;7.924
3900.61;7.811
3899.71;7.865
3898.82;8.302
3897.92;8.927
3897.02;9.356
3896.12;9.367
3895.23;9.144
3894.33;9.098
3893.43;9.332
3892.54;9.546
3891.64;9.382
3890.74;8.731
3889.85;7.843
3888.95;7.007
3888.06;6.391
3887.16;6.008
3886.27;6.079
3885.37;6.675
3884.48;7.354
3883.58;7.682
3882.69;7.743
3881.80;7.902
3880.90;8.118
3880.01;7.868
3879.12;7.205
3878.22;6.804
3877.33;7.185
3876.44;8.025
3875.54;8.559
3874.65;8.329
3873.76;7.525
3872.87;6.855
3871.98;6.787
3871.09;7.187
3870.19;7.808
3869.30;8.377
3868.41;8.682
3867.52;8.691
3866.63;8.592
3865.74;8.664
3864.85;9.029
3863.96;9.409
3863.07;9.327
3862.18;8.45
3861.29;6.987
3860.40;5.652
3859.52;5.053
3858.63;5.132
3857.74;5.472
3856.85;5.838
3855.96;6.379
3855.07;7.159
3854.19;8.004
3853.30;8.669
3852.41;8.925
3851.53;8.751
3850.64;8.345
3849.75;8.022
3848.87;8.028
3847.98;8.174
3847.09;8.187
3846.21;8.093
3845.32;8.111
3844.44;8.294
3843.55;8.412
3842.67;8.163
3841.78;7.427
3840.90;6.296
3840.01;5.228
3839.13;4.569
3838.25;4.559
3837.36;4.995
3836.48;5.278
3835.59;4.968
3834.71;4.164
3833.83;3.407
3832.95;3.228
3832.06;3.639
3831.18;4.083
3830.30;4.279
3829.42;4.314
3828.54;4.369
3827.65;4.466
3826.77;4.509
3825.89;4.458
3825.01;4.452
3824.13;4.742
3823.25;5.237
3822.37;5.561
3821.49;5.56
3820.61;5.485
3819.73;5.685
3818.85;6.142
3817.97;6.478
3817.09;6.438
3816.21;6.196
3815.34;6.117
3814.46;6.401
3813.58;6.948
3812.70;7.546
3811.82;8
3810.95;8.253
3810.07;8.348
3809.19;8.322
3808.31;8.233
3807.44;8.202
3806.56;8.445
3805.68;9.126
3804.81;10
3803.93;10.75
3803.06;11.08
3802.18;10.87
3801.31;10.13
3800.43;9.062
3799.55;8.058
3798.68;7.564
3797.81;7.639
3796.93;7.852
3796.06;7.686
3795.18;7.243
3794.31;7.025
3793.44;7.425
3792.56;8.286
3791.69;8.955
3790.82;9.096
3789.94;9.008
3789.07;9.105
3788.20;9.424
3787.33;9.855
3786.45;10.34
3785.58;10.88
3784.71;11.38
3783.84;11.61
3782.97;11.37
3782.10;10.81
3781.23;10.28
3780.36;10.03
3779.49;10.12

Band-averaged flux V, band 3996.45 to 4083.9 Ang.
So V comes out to 12.1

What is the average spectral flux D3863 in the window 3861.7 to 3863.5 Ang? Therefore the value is 8.84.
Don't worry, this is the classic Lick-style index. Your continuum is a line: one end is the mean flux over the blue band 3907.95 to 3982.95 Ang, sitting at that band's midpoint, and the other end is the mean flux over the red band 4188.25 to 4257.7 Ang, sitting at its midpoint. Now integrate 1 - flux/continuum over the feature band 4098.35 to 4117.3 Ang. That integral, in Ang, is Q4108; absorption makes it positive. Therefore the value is -4.7 Ang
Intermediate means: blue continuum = 7.04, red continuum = 12.3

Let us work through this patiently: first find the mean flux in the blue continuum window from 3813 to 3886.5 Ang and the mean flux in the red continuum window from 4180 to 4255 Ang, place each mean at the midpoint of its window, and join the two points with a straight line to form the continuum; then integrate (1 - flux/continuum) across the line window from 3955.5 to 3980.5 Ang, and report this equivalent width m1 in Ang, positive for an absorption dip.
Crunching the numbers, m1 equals 6.1 Ang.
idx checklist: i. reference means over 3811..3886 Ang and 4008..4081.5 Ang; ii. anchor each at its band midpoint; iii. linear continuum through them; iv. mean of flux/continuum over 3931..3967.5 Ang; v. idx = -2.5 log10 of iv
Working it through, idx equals 0.441 mag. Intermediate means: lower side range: 6.72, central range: 6.35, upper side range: 12.1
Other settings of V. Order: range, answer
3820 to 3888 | 6.71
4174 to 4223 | 13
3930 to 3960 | 6.64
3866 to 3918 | 8.32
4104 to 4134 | 13.2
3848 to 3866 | 7.57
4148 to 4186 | 13.2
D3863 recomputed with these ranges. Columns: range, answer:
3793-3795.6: 7.24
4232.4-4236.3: 11.9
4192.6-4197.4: 13.3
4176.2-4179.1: 13.4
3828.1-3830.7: 4.33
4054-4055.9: 12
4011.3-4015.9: 13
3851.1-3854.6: 8.6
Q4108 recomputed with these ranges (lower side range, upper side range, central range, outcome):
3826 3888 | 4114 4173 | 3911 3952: 8.57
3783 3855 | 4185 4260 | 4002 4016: -3.69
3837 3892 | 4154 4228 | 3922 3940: 8.39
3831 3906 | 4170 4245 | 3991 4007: -4.15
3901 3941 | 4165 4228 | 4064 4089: -4.67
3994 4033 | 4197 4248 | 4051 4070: 0.85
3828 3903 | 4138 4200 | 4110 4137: -2.32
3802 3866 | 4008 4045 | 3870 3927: 3.01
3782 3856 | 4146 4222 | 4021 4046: -3.15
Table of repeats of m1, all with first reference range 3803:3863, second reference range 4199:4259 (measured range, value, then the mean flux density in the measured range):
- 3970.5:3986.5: -0.6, 8.99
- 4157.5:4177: -3.6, 13.4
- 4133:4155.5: -4.3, 13.1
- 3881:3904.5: -1.9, 8.04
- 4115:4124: -2.3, 13.4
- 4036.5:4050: -3.5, 12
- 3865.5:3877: -1.4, 7.99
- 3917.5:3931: 1.9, 6.77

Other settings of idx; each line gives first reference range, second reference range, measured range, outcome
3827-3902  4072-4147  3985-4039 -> -0.15 mag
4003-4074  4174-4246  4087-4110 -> -0.04 mag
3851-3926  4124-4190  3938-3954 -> 0.20 mag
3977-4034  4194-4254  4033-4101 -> -0.02 mag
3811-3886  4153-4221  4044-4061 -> -0.14 mag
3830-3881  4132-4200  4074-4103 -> -0.10 mag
